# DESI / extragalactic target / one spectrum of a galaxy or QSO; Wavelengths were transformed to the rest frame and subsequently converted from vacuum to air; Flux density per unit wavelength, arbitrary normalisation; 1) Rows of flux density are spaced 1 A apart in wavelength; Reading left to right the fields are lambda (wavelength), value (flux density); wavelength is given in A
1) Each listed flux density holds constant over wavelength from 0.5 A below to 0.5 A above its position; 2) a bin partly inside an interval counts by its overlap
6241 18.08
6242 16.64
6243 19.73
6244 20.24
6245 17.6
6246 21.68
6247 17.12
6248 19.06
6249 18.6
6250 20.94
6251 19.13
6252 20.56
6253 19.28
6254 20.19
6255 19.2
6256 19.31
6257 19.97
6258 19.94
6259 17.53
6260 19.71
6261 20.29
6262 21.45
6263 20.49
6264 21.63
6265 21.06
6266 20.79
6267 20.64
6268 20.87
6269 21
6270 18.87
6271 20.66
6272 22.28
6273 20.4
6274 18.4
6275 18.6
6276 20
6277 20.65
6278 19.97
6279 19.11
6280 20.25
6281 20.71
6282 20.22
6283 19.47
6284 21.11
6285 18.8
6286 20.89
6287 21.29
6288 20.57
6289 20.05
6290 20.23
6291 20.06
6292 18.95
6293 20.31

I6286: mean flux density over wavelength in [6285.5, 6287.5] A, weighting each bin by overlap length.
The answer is 21.1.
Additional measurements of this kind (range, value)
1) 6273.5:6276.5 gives 19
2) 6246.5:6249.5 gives 18.3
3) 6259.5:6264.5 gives 20.7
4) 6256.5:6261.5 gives 19.5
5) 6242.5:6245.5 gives 19.2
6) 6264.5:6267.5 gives 20.8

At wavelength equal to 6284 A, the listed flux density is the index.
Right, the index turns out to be 21.11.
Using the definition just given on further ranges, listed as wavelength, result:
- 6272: 22.28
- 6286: 20.89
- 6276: 20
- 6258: 19.94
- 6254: 20.19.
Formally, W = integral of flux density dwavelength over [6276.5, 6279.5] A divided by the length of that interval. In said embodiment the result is 19.9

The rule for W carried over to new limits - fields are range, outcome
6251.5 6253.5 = 19.9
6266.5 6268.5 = 20.8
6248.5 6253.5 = 19.7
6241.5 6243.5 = 18.2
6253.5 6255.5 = 19.7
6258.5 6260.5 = 18.6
